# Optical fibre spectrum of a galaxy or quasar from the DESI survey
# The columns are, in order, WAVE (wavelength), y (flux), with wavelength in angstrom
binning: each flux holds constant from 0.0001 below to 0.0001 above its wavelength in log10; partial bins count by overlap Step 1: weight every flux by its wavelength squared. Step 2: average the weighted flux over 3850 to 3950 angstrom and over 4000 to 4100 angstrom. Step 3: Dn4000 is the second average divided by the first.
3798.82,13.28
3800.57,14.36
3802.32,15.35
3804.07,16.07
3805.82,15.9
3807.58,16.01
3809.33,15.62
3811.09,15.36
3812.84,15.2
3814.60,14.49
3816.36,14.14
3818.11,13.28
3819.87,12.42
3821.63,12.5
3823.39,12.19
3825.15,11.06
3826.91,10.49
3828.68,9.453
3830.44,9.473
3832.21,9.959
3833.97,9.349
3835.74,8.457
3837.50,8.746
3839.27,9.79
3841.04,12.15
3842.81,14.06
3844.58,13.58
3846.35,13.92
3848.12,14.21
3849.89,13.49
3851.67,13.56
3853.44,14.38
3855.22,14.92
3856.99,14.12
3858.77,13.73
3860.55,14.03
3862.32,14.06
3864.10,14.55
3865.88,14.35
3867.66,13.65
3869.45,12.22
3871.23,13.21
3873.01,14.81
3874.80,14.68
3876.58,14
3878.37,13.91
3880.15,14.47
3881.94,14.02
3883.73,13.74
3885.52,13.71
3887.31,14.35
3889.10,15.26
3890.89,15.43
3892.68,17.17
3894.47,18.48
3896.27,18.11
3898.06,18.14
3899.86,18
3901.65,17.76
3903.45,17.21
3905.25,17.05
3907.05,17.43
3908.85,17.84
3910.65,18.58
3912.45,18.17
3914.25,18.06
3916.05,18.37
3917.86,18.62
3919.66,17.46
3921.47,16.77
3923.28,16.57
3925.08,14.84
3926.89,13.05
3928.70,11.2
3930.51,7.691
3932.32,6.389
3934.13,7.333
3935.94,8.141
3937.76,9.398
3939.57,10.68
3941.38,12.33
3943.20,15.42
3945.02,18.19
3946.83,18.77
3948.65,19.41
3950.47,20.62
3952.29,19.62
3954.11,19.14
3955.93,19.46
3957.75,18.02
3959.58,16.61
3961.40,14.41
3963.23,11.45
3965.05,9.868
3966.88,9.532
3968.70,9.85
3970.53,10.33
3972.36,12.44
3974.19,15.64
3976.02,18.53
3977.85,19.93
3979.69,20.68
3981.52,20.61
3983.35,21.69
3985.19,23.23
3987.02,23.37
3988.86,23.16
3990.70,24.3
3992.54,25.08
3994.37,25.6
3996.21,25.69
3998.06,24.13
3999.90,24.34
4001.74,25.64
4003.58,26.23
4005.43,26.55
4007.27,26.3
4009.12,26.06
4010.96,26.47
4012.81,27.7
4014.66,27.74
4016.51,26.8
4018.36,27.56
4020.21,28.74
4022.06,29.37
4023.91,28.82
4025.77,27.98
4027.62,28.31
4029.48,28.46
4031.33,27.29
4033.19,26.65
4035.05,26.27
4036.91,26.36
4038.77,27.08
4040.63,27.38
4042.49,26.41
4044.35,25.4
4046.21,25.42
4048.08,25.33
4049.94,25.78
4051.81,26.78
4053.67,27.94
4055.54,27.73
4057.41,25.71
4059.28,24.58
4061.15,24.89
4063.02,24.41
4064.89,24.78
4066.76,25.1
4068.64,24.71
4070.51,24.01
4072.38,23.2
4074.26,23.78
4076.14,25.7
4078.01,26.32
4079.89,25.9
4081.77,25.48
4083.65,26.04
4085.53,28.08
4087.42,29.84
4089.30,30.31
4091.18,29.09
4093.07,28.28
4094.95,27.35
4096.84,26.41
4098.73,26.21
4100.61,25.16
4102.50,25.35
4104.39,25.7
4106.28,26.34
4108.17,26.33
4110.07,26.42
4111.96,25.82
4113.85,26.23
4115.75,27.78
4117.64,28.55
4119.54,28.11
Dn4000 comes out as 1.93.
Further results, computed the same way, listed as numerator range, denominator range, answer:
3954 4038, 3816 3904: 1.77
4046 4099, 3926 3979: 1.99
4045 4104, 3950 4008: 1.39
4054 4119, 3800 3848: 2.36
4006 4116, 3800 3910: 2.09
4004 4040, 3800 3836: 2.35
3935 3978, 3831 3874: 1.21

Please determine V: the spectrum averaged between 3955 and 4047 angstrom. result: 22.9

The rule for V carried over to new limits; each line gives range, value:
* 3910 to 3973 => 14.5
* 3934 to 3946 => 12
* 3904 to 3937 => 14.6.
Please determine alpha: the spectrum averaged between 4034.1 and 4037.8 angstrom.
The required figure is 26.3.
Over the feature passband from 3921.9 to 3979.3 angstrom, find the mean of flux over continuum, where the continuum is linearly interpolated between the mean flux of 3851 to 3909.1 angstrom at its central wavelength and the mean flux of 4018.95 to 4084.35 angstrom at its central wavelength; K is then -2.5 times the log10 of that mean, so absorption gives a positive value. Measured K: 0.37 mag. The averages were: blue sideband 15.2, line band 14.1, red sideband 26.2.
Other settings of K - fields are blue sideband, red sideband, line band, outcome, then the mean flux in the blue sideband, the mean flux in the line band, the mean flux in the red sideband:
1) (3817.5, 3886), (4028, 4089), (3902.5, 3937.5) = 0.160 mag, 12.8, 14.7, 26.1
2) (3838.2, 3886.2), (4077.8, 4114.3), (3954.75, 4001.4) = 0.086 mag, 13.7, 18.8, 26.8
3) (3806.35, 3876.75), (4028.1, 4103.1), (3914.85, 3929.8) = 0.127 mag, 13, 15.8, 26.3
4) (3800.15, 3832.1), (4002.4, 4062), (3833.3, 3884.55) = 0.211 mag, 13.4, 13.3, 26.9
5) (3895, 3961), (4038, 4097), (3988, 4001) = -0.184 mag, 15.8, 24.6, 26.2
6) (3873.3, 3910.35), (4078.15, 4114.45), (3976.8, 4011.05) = -0.124 mag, 16.1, 24.1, 26.9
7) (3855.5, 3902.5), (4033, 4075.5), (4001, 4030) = -0.178 mag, 15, 27.4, 25.6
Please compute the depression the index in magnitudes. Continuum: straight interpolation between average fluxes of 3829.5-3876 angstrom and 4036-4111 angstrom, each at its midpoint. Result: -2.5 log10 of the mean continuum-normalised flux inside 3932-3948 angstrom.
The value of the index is 0.44 mag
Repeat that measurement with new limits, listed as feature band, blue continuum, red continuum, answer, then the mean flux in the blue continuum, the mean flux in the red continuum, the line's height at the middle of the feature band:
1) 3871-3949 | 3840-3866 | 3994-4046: 0.20 mag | 13.9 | 26.8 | 18.3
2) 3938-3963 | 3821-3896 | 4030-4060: 0.18 mag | 13.2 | 26.4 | 19.7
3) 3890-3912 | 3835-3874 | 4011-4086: -0.08 mag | 13.2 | 26.4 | 16.4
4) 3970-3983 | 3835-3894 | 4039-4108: 0.18 mag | 13.7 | 26.2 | 20.4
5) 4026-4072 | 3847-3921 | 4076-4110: -0.07 mag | 15.6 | 26.9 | 24.5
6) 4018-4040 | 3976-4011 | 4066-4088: -0.13 mag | 24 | 25.6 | 24.7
